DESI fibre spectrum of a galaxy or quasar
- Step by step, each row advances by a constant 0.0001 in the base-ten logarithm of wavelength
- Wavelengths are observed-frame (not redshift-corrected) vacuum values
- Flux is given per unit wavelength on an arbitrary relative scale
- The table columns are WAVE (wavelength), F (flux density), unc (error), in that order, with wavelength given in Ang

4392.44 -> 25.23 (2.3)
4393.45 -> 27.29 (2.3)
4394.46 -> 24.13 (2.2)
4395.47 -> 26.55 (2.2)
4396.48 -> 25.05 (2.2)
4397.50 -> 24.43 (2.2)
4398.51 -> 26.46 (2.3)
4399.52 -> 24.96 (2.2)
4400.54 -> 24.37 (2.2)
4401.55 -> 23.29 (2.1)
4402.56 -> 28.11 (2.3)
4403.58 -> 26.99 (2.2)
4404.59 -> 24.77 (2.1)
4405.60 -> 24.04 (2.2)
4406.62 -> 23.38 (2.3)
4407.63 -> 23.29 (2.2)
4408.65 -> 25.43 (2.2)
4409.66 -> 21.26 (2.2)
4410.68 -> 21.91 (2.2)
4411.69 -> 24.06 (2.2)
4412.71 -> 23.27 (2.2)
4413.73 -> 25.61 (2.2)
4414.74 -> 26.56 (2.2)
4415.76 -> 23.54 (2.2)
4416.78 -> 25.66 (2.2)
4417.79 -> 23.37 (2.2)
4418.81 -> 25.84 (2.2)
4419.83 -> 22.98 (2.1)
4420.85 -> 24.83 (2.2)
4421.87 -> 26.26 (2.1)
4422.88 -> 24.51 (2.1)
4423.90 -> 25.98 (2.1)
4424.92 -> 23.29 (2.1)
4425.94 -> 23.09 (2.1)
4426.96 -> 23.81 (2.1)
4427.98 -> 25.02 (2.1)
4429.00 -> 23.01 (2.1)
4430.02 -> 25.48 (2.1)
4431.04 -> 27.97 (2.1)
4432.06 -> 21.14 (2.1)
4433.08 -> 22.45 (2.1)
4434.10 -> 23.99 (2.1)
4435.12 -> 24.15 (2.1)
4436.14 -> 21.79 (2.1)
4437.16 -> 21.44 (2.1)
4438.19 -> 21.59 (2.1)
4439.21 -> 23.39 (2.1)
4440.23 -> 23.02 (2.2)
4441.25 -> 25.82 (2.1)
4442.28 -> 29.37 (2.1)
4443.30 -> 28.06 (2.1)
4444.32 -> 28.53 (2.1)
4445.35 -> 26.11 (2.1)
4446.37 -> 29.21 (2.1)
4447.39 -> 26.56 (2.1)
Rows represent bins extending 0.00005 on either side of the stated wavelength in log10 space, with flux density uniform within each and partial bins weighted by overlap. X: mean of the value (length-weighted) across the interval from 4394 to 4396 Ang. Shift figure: 25.4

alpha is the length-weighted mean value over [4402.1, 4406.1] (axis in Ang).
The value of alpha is 26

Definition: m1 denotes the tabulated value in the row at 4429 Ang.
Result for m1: 23.01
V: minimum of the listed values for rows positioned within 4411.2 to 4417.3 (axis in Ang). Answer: 23.27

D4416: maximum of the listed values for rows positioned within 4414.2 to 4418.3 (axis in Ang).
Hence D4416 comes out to 26.56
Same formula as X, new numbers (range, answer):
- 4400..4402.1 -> 23.9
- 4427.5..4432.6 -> 24.5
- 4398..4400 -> 25.8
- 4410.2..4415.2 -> 24.3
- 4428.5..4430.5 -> 24.2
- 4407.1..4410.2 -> 23.3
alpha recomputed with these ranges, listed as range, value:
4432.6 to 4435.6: 23.6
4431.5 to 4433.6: 22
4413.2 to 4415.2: 26.1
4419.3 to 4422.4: 24.7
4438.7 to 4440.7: 23.2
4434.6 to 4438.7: 22.2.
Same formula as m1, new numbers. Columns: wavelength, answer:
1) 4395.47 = 26.55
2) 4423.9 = 25.98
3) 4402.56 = 28.11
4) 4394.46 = 24.13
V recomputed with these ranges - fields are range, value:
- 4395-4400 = 24.43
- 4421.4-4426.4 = 23.09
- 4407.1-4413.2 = 21.26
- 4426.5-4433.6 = 21.14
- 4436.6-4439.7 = 21.44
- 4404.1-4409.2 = 23.29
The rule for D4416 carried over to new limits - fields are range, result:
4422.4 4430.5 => 25.98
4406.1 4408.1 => 23.38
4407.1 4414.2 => 25.61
